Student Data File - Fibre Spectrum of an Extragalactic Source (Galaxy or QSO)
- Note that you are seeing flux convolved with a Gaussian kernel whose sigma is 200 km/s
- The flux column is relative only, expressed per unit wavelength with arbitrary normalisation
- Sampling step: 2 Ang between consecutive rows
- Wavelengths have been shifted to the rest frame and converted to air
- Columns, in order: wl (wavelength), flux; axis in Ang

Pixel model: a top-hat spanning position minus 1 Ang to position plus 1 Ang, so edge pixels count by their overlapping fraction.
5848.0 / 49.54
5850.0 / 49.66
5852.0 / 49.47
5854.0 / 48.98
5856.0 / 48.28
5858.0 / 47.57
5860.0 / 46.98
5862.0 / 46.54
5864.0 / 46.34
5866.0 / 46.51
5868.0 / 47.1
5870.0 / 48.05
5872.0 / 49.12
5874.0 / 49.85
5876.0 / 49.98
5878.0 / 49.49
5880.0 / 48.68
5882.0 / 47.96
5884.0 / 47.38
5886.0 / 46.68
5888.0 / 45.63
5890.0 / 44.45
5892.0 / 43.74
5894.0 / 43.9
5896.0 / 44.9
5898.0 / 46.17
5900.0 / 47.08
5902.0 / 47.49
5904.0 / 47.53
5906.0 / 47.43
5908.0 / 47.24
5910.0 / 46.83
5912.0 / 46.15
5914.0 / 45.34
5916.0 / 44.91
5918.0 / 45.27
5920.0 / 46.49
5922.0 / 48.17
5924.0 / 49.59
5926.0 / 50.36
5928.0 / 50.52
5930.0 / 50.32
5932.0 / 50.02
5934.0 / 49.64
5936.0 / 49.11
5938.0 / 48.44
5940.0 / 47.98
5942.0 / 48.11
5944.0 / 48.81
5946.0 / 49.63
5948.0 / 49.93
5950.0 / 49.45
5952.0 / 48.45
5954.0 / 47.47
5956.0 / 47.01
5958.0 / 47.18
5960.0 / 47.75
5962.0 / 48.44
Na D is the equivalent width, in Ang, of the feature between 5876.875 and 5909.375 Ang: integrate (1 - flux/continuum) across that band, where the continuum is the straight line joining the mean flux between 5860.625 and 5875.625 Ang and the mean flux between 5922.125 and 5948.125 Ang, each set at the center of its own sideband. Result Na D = 1.15 Ang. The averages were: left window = 47.7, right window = 49.4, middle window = 46.6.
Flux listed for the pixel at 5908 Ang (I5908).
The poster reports 47.24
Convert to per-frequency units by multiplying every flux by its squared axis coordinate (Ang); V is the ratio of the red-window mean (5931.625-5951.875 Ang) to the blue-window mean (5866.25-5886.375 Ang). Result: 1.04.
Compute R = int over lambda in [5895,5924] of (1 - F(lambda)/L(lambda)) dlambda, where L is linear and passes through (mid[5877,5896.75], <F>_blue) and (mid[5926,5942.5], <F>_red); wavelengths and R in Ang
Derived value 0.7 Ang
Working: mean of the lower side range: 46.3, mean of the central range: 46.6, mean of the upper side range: 49.4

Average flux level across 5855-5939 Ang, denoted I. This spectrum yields 47.5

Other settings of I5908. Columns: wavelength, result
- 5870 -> 48.05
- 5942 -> 48.11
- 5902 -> 47.49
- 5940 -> 47.98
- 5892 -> 43.74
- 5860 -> 46.98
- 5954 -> 47.47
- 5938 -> 48.44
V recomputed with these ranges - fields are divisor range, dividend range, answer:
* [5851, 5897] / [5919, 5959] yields 1.06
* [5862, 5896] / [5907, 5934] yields 1.03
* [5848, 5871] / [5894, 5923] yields 0.99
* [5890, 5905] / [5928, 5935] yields 1.11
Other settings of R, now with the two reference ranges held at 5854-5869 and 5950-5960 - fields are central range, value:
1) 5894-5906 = 0.2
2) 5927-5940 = -0.5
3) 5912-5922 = 0.4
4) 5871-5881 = -0.5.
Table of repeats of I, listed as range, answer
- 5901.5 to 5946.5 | 48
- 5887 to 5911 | 46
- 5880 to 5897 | 45.8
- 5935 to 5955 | 48.7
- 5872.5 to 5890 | 48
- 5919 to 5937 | 49.4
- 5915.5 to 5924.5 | 46.8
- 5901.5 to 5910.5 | 47.3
